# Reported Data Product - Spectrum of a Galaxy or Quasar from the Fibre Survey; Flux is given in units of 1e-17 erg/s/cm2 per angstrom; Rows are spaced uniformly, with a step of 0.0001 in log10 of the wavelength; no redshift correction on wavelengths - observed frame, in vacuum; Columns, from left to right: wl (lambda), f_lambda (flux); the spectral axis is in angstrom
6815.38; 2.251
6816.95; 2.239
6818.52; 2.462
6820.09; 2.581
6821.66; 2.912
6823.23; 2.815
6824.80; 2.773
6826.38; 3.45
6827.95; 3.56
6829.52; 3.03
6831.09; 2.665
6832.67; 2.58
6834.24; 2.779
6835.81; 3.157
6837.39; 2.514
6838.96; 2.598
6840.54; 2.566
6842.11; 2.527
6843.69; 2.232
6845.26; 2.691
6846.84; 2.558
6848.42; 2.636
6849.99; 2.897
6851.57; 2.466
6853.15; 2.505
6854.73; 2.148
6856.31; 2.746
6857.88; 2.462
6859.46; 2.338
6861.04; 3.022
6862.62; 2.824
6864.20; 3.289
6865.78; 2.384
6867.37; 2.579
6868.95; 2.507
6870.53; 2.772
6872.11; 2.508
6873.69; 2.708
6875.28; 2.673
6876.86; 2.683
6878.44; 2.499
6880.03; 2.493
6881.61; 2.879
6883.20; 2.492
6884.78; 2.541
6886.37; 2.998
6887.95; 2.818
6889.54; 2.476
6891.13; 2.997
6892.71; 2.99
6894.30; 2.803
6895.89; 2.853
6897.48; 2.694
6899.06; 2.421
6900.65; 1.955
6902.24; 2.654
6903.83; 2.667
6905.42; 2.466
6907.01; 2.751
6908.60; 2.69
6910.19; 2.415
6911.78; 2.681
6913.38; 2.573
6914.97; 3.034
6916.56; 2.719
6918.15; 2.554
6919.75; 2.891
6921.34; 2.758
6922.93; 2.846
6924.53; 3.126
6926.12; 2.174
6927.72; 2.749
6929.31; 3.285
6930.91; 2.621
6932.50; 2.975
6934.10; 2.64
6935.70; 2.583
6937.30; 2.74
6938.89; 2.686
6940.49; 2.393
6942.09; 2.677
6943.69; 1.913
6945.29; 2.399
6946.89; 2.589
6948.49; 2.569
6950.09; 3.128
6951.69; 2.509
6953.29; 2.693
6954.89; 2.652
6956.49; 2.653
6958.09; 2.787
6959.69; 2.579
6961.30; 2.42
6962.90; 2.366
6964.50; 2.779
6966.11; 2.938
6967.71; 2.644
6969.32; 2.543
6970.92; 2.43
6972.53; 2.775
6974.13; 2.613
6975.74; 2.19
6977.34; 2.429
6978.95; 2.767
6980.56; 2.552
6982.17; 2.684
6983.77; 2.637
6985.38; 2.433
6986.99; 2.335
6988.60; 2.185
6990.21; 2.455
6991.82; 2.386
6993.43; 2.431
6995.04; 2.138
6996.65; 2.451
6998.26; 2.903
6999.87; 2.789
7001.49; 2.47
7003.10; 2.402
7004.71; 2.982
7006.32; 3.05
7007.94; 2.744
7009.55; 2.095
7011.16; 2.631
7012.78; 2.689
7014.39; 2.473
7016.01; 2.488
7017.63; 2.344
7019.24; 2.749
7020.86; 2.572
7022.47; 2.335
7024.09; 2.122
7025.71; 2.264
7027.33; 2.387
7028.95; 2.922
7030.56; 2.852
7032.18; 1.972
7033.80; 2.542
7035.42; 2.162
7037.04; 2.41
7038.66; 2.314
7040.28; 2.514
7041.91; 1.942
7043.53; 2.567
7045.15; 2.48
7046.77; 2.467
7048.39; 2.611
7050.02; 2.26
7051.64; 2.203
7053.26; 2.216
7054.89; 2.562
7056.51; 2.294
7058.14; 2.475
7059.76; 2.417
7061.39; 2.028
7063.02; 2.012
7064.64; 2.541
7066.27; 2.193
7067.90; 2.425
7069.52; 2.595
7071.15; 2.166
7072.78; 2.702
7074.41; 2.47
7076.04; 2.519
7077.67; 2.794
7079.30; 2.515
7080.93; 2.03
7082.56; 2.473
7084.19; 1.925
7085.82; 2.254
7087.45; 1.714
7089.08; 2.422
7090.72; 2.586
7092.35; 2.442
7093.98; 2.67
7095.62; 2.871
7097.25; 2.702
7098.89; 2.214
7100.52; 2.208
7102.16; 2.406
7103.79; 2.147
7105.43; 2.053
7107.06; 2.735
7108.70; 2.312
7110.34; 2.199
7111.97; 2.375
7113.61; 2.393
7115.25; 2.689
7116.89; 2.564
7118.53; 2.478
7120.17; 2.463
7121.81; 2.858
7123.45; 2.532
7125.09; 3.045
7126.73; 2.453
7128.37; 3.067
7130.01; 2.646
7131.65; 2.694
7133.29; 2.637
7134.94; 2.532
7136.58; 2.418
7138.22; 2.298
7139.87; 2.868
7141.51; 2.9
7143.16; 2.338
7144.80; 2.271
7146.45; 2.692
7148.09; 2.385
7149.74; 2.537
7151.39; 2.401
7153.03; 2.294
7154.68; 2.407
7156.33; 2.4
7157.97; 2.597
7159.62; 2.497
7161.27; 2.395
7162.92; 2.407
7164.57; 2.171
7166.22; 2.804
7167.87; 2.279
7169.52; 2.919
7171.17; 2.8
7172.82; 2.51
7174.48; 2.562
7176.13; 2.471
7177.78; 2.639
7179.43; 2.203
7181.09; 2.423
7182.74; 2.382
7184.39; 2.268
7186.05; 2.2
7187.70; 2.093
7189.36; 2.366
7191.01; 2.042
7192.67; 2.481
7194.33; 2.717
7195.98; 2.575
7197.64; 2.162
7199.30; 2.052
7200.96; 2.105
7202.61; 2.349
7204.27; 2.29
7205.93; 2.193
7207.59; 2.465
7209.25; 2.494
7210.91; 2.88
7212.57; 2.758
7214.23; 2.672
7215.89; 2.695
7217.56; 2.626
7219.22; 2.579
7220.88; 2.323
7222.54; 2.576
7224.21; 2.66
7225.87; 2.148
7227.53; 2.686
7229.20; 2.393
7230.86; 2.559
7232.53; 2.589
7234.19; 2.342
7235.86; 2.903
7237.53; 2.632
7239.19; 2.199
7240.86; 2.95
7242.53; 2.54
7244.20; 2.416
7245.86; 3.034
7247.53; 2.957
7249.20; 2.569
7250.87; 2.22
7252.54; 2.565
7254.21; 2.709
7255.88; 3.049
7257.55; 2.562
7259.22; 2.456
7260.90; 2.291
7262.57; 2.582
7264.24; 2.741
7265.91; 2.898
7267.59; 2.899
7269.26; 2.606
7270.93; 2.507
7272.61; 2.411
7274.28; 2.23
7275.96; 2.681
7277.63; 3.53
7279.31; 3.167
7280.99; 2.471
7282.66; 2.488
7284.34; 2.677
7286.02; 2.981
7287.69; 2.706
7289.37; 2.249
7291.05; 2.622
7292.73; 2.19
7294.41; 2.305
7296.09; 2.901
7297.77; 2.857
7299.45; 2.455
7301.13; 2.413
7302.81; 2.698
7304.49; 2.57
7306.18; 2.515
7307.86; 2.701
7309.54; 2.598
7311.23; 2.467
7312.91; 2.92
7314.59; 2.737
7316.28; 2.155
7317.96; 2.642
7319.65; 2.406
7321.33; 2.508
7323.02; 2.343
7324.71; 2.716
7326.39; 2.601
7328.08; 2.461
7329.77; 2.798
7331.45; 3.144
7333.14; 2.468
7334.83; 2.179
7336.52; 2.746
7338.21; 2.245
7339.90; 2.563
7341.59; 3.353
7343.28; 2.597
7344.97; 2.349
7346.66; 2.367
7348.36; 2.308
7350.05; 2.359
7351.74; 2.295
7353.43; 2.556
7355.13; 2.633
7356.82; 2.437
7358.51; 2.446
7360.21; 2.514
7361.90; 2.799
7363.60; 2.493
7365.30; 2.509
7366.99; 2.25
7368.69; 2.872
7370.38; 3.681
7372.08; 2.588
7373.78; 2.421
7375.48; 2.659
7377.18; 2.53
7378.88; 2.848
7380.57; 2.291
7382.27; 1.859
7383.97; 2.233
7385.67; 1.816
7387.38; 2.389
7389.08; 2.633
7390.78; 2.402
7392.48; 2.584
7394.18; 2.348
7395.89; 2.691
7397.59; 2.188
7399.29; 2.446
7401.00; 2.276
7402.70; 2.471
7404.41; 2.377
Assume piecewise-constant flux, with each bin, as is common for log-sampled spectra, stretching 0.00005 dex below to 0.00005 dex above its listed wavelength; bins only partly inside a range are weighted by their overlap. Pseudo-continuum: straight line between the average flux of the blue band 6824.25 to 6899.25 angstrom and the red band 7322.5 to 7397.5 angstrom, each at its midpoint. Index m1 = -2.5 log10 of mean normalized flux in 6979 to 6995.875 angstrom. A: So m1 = 0.09 mag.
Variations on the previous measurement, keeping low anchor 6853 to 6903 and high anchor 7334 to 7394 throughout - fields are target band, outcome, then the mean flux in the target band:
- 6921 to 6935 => -0.06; 2.8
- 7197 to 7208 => 0.15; 2.22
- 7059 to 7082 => 0.09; 2.39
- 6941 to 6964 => 0.02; 2.57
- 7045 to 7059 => 0.09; 2.39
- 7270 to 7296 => -0.04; 2.62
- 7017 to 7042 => 0.08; 2.41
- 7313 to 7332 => -0.03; 2.6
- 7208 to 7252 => -0.02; 2.59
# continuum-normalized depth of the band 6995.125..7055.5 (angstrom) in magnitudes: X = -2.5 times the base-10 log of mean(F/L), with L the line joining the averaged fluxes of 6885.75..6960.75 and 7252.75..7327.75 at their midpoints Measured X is 0.08 mag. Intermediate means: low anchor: 2.68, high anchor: 2.62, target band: 2.48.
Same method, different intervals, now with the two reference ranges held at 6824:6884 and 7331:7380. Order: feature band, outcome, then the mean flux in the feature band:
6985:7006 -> 0.07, 2.5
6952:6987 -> 0.03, 2.59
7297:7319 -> 0.00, 2.59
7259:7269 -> -0.02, 2.65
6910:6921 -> -0.01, 2.71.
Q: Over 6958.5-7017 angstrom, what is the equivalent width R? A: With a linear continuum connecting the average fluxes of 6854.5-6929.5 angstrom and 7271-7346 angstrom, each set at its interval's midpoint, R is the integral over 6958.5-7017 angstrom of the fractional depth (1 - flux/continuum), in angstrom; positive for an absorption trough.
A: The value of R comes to 2.4 angstrom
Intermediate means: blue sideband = 2.68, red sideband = 2.61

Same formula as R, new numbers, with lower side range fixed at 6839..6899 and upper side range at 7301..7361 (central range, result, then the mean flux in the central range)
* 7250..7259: -0.14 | 2.61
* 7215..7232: 0.32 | 2.53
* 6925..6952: 0.04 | 2.63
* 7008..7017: 0.43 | 2.49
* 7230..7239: -0.01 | 2.58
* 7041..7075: 3.23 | 2.36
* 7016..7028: 0.99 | 2.4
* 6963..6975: -0.11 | 2.65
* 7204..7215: 0.13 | 2.55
